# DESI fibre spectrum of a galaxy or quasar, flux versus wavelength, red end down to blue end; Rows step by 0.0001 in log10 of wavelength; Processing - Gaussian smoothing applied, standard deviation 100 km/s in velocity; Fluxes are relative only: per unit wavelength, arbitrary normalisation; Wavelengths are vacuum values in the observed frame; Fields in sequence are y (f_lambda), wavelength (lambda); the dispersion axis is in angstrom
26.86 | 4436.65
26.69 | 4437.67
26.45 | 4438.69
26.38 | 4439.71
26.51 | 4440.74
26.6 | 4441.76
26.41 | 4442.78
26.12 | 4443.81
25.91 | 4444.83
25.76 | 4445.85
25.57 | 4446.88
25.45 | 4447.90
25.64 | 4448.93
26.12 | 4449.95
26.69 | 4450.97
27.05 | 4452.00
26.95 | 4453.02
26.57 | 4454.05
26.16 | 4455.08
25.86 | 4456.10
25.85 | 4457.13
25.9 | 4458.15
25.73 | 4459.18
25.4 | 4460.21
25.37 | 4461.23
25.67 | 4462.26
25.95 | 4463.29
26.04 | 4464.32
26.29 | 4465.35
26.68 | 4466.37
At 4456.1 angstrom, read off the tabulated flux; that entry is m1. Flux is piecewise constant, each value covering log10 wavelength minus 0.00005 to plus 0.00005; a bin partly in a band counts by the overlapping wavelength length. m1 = 25.86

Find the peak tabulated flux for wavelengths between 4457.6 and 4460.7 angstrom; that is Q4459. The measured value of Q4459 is 25.9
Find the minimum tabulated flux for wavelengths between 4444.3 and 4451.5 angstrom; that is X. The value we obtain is 25.45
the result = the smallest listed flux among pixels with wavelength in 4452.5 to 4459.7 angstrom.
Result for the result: 25.73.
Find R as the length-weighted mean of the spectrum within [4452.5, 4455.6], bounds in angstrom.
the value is 26.6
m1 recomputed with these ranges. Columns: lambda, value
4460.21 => 25.4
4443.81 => 26.12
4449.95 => 26.12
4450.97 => 26.69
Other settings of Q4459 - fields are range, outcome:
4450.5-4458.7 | 27.05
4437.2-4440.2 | 26.69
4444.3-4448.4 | 25.91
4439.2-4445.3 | 26.6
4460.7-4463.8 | 25.95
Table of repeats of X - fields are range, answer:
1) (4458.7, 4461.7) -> 25.37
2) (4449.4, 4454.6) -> 26.12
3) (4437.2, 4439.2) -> 26.45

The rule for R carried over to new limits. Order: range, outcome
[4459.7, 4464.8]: 25.7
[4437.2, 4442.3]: 26.5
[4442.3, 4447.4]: 25.9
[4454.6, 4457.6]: 26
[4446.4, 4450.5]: 25.8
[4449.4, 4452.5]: 26.6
